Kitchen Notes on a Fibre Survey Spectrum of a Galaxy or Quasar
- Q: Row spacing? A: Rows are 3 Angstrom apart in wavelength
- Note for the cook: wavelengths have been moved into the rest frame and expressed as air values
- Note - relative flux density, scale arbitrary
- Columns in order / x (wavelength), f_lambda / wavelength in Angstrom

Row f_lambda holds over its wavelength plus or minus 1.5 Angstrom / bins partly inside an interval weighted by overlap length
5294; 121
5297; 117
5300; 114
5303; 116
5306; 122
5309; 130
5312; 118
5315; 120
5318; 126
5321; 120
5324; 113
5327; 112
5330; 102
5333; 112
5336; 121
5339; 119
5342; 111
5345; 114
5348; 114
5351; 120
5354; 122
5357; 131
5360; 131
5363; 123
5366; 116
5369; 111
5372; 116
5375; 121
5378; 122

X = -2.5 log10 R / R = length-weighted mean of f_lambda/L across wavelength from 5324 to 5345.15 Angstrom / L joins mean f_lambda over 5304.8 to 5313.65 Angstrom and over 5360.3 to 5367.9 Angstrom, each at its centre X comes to 0.085 mag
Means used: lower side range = 123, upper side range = 121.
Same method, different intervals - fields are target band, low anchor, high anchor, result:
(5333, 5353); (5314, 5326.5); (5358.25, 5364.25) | 0.07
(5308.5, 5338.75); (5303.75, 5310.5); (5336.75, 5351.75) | 0.03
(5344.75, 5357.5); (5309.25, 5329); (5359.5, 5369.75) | 0.00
